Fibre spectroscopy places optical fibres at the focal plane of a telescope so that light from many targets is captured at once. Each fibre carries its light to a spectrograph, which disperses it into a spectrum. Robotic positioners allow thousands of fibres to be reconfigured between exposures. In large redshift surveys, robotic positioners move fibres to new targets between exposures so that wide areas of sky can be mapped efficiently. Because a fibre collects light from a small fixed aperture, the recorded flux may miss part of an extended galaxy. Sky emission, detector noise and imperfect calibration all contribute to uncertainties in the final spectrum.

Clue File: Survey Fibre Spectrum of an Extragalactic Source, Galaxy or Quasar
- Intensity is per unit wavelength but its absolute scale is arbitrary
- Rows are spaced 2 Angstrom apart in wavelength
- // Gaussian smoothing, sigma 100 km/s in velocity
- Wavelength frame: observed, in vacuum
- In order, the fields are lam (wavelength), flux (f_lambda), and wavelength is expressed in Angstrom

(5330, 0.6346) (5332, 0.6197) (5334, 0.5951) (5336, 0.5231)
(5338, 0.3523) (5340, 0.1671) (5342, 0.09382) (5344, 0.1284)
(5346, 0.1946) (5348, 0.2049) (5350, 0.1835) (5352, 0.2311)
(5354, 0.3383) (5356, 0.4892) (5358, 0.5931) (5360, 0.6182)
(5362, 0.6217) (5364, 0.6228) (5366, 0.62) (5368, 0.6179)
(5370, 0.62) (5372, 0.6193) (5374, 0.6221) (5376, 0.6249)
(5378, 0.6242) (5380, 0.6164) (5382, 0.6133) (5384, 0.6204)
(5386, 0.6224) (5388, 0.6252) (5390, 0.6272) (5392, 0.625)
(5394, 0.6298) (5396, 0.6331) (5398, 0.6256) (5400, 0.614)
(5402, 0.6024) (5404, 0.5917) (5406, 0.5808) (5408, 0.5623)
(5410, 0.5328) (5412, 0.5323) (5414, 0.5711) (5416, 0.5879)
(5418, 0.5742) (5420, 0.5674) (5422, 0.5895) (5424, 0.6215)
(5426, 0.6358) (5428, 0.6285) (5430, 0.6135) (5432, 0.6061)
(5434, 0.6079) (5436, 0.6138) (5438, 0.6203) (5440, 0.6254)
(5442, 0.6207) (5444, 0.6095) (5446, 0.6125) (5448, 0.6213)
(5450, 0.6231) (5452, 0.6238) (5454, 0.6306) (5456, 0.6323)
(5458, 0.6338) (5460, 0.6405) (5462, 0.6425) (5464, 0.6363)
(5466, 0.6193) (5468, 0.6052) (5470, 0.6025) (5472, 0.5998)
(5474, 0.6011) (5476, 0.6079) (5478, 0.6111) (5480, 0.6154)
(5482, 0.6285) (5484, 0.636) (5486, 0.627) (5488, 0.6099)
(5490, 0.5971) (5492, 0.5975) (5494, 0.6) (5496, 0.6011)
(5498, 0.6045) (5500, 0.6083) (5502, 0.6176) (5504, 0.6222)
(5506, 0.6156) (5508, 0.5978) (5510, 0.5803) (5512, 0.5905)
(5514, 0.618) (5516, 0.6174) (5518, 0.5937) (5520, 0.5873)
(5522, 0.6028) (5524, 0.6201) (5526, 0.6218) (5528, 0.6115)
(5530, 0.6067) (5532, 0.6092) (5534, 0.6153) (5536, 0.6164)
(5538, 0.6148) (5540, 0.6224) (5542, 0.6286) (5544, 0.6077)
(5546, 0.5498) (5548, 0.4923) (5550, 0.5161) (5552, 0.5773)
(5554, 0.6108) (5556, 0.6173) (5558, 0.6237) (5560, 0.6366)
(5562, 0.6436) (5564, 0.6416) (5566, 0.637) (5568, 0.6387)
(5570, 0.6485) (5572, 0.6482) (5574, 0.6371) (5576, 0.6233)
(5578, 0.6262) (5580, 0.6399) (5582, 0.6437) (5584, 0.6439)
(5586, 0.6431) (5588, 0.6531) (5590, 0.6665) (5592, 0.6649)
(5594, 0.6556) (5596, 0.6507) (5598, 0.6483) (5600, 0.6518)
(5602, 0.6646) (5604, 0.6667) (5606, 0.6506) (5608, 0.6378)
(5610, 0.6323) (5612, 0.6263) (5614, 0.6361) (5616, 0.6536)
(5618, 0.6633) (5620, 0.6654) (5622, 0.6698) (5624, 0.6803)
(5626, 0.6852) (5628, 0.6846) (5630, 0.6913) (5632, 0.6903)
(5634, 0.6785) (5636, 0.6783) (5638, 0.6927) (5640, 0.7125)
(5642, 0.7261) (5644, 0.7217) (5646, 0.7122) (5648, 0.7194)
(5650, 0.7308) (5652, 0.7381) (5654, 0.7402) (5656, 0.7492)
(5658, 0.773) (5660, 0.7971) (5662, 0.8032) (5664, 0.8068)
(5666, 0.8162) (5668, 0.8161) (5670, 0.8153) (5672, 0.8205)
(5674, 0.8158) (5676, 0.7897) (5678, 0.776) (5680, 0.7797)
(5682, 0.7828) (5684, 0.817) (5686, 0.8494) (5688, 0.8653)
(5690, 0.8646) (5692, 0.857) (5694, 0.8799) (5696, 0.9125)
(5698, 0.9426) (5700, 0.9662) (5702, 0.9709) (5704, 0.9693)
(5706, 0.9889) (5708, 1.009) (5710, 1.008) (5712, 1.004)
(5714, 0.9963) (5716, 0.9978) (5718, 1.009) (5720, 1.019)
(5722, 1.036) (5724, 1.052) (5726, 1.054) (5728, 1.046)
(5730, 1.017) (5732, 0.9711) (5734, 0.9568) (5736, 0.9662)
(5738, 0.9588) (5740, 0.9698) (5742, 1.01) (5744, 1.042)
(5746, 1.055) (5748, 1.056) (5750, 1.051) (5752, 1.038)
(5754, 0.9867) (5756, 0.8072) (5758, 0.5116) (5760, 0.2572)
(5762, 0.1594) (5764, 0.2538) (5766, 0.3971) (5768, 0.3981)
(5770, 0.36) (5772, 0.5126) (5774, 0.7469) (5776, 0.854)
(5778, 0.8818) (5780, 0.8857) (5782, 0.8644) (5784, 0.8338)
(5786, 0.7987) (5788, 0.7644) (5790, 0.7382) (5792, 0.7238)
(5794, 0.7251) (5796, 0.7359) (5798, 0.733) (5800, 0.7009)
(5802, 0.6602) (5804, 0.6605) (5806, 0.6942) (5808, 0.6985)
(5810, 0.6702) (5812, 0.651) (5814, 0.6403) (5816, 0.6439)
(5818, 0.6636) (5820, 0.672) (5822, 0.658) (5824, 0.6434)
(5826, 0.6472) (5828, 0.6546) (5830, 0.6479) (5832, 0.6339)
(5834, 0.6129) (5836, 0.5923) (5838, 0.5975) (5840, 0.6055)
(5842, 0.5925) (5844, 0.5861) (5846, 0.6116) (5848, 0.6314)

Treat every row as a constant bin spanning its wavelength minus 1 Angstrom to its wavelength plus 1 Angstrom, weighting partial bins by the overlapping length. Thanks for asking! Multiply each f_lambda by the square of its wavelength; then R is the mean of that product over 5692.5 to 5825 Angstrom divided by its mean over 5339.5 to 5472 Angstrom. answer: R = 1.63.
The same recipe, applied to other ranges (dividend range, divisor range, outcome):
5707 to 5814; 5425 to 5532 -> 1.45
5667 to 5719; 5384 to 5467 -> 1.62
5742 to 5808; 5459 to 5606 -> 1.27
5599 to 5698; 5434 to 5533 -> 1.29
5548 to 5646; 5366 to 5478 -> 1.14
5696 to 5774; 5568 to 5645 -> 1.36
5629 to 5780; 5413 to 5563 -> 1.46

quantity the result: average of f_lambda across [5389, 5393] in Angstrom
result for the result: 0.626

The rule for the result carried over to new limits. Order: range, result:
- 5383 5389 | 0.623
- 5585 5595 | 0.657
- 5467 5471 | 0.604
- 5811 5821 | 0.654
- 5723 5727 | 1.05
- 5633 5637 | 0.678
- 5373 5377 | 0.623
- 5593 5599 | 0.652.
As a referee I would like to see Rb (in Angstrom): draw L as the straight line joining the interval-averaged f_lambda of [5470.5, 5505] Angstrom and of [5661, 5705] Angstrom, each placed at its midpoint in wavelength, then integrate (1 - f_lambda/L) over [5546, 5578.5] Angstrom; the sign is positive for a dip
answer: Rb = 4.2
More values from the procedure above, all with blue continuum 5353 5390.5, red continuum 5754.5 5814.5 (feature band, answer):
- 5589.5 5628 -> -1.9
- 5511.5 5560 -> 1.4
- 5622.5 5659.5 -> -4.8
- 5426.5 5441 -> -0.3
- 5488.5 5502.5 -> 0.2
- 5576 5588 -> -0.3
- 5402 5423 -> 1.1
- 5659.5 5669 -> -2.6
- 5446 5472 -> -0.7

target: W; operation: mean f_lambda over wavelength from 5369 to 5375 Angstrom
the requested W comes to 0.62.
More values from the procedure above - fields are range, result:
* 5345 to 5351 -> 0.194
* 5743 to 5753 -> 1.05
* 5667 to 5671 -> 0.816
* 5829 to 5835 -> 0.632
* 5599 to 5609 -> 0.654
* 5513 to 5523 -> 0.604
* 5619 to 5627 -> 0.675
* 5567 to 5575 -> 0.643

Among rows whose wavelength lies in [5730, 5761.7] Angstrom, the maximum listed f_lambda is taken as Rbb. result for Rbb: 1.056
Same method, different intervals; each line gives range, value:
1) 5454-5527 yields 0.6425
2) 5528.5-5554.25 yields 0.6286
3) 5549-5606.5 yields 0.6667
